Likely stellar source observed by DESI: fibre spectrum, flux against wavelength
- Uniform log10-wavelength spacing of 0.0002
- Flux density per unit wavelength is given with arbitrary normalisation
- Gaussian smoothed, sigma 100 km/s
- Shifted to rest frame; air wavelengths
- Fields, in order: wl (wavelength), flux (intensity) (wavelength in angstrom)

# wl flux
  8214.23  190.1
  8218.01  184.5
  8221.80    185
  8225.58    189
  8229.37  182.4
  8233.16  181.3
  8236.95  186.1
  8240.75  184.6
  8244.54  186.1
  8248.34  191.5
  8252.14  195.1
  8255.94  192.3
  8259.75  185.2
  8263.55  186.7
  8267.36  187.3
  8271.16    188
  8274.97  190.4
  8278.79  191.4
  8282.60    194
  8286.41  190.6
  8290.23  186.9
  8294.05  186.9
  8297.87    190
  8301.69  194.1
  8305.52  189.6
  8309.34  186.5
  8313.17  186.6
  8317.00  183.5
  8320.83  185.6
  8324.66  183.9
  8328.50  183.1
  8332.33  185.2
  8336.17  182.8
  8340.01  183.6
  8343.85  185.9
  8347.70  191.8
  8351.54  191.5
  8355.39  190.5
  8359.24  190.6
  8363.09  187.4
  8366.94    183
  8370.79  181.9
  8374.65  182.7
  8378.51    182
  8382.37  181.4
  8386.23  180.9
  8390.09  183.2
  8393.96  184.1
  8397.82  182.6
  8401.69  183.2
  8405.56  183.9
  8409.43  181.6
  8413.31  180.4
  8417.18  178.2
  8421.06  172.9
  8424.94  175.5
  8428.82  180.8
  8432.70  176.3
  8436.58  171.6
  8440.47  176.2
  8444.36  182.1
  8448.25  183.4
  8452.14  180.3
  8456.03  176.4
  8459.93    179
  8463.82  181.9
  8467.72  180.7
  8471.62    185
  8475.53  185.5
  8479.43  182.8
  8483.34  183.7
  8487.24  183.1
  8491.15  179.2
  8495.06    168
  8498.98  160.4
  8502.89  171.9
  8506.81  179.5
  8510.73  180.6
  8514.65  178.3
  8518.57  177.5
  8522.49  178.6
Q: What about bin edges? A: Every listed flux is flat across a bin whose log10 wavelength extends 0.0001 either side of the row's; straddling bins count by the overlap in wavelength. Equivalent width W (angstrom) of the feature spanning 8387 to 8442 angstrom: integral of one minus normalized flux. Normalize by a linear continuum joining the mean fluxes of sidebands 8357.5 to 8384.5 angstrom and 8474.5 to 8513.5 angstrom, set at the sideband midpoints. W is 0.7 angstrom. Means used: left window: 184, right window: 177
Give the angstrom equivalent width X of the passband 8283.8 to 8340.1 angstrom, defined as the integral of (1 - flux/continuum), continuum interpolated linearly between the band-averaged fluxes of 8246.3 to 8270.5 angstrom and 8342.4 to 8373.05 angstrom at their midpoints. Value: 0.5 angstrom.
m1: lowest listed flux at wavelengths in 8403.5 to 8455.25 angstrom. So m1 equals 171.6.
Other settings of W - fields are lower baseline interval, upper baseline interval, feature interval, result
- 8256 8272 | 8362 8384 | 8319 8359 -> -0.5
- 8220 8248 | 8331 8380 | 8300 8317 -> -0.2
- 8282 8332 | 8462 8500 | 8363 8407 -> 0.3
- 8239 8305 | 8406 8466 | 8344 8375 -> -0.7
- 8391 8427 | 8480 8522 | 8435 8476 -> -0.4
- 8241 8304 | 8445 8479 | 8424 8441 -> 0.6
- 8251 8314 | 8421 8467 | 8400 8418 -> -0.1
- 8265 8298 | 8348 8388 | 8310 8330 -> 0.3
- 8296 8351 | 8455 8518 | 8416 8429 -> 0.4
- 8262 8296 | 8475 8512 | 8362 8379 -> 0.1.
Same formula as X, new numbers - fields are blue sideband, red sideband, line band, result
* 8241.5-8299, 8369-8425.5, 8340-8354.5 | -0.36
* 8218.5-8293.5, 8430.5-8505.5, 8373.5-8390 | 0.04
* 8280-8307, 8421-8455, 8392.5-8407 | -0.18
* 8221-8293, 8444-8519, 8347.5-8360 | -0.47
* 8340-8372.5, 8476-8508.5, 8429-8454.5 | 0.30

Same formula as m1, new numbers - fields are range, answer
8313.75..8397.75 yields 180.9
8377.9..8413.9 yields 180.4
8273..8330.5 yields 183.1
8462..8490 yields 180.7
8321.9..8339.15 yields 182.8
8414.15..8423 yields 172.9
